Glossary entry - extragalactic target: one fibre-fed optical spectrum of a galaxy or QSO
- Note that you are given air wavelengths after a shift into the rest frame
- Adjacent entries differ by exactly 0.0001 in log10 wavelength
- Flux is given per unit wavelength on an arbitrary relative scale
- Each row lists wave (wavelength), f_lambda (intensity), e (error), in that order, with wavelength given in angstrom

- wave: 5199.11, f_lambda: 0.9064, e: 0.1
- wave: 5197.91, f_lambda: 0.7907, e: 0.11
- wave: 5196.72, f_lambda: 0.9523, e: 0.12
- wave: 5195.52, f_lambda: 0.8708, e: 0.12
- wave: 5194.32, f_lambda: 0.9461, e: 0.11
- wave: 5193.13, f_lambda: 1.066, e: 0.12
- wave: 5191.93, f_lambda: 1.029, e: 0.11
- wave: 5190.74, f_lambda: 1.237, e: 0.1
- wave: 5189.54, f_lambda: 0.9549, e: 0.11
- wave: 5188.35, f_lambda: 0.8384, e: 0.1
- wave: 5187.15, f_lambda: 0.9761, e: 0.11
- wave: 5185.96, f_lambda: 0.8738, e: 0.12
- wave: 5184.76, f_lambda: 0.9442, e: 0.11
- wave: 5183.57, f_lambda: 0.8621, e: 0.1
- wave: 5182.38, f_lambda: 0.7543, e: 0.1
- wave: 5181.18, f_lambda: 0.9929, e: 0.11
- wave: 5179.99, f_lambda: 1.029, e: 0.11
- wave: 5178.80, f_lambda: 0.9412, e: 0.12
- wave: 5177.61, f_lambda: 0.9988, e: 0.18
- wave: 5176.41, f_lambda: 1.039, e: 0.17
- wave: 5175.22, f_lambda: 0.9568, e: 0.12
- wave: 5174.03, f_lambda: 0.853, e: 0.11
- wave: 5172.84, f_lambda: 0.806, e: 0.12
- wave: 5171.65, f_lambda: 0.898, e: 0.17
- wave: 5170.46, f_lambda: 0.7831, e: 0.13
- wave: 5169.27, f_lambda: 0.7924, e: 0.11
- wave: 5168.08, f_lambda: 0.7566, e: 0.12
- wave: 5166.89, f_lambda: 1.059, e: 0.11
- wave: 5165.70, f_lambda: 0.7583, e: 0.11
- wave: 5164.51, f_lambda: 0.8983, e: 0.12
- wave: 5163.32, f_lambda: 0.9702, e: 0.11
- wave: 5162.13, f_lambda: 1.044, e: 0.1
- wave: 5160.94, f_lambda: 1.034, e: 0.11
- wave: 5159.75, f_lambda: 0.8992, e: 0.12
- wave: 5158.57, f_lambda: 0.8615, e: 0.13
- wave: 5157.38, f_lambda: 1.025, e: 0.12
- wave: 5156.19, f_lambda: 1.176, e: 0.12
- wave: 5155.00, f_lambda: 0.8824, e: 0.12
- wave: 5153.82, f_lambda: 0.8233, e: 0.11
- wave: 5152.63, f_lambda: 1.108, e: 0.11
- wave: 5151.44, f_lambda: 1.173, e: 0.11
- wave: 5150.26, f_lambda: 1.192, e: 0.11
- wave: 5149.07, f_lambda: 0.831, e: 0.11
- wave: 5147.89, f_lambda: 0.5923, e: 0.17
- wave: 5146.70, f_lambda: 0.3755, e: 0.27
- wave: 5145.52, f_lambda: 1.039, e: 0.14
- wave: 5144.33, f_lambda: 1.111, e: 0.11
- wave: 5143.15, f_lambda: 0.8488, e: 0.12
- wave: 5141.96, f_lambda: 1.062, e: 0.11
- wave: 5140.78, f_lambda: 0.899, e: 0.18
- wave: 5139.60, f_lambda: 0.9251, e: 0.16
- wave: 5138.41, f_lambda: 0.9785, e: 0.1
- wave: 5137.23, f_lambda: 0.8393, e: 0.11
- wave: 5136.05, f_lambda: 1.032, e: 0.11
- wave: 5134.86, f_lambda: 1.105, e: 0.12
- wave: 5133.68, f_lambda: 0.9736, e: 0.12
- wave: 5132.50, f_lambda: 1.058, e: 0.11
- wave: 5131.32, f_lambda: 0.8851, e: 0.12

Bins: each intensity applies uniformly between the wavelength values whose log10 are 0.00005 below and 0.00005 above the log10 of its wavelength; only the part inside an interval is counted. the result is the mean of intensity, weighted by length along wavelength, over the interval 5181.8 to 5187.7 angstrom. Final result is 0.883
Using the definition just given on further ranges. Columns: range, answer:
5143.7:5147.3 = 0.841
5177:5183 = 0.942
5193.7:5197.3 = 0.924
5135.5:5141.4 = 0.936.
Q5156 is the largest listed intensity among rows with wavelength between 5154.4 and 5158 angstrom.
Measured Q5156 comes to 1.176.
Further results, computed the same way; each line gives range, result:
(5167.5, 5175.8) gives 0.9568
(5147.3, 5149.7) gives 0.831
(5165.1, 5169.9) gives 1.059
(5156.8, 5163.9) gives 1.044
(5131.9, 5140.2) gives 1.105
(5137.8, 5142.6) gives 1.062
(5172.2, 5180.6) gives 1.039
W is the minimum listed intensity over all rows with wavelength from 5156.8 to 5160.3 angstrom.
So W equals 0.8615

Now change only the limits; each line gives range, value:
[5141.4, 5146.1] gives 0.8488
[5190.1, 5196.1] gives 0.8708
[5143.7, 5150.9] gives 0.3755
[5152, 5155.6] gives 0.8233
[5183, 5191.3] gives 0.8384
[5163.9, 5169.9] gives 0.7566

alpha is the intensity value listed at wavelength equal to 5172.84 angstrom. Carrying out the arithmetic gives 0.806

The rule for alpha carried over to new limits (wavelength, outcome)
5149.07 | 0.831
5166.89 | 1.059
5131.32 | 0.8851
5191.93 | 1.029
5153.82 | 0.8233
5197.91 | 0.7907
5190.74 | 1.237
